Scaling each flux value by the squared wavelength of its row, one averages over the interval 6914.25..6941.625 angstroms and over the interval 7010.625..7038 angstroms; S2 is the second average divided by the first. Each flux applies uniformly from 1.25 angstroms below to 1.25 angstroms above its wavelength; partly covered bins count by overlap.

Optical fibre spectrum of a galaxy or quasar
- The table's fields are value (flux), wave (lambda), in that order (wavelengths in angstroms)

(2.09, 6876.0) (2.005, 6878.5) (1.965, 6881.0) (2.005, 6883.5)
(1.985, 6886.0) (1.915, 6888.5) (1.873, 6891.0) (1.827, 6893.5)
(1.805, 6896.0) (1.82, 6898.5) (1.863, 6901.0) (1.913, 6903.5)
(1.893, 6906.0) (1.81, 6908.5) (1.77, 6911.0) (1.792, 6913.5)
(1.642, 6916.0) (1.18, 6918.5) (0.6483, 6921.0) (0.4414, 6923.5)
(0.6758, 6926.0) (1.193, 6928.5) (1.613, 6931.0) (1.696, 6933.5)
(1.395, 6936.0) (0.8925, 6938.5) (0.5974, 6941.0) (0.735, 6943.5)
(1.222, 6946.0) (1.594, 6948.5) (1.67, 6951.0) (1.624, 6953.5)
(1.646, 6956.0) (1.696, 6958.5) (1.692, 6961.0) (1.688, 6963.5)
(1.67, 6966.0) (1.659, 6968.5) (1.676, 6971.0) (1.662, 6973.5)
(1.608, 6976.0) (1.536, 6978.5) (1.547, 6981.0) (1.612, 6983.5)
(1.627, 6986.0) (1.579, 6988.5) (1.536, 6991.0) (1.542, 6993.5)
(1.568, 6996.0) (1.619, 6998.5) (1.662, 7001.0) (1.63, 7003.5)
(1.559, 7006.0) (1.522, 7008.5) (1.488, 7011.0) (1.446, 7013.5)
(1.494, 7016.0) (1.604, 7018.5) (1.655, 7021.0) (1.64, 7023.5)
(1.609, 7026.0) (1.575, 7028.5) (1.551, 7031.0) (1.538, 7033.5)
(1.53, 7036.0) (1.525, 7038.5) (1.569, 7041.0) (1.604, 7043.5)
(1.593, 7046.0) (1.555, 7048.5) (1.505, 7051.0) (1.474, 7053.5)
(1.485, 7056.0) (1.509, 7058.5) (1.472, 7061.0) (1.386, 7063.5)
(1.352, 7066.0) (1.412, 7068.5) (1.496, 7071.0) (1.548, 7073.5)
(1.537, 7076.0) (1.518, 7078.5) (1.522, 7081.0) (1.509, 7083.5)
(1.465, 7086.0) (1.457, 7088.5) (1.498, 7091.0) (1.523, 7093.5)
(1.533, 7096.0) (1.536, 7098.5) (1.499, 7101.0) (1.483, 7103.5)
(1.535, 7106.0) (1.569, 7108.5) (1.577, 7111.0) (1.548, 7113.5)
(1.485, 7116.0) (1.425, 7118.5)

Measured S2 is 1.4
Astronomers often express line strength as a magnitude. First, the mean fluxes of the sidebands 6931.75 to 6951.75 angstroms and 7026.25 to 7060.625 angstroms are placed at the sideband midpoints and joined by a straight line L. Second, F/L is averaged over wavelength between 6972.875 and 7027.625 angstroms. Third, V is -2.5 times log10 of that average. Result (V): -0.13 mag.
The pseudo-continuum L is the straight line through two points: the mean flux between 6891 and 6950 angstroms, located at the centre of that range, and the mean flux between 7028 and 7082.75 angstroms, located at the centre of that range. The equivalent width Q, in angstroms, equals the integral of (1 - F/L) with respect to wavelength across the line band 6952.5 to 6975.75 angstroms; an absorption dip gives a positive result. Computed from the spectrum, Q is -3.7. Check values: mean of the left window 1.4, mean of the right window 1.51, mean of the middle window 1.67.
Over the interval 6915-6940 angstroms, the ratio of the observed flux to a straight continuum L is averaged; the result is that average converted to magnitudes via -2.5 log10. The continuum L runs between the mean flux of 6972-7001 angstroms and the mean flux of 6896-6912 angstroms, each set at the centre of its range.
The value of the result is 0.489 mag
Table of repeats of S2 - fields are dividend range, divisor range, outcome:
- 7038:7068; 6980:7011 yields 0.96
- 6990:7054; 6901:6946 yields 1.24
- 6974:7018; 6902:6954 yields 1.20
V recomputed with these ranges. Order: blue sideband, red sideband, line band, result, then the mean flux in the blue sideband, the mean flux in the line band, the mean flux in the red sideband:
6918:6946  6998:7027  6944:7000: -0.23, 1.01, 1.59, 1.58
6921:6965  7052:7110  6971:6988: -0.20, 1.28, 1.6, 1.49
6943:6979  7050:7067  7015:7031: -0.07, 1.58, 1.59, 1.46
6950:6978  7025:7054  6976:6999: 0.04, 1.66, 1.57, 1.55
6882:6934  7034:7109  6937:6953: 0.34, 1.59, 1.15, 1.51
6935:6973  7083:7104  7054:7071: 0.03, 1.44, 1.44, 1.5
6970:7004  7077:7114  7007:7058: 0.01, 1.6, 1.55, 1.52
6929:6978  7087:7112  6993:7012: -0.06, 1.47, 1.58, 1.52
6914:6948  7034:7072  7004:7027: -0.14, 1.1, 1.56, 1.5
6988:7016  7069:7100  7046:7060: 0.01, 1.56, 1.51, 1.51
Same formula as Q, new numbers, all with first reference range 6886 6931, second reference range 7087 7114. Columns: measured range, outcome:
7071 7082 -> 0.0 angstroms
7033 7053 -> -0.3 angstroms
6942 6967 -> 0.5 angstroms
